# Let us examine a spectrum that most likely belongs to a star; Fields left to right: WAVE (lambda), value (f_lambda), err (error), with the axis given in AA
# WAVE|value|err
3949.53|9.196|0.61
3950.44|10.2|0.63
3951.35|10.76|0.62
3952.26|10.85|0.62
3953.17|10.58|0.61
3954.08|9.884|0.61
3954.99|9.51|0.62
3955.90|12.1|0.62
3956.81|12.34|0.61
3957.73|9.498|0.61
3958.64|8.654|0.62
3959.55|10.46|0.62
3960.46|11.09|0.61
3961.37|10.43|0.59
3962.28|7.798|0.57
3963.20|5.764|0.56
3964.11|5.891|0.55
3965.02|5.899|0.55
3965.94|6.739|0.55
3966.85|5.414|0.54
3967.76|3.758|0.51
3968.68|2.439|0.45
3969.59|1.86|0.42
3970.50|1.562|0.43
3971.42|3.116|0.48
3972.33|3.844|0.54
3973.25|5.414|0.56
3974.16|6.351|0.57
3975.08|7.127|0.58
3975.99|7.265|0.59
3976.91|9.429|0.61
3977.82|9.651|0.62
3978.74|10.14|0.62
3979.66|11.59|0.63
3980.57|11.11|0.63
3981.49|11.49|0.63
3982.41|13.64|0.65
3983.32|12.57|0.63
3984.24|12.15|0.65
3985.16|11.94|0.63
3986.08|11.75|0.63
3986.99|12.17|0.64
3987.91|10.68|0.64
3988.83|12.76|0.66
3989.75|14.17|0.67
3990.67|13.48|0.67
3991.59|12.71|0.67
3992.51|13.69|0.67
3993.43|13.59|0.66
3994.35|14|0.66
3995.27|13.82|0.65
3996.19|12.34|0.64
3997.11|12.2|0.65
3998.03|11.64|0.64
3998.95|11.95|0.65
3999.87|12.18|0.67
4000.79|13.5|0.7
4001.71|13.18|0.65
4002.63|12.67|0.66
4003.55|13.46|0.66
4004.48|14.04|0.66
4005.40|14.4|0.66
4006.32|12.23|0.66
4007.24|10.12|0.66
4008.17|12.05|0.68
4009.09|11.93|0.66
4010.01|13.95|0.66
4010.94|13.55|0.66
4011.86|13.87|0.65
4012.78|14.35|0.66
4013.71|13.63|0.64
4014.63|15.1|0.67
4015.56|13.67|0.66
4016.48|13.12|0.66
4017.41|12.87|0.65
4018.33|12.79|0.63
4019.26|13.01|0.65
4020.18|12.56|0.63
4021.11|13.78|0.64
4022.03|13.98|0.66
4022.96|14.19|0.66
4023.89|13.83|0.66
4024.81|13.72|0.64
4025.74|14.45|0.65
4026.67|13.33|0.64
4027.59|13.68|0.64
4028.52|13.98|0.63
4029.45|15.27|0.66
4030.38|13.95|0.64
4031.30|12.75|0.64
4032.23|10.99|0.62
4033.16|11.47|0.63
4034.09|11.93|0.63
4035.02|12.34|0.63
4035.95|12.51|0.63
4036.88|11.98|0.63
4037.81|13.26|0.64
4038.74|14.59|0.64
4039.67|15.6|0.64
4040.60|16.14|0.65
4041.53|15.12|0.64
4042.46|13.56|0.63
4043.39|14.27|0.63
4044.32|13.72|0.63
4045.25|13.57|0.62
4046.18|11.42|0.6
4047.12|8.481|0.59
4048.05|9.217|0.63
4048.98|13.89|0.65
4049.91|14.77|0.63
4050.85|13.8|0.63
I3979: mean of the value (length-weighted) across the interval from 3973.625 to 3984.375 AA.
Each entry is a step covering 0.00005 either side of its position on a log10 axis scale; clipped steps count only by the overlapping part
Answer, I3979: 10.1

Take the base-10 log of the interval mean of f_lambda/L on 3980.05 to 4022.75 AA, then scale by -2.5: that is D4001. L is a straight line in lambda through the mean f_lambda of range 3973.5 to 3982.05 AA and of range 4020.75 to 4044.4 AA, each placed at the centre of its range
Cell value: -0.16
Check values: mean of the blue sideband 9.3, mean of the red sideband 13.6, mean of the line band 12.9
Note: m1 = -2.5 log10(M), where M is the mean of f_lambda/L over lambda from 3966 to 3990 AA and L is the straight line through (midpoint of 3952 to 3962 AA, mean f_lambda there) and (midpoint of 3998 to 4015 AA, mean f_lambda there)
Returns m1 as 0.34 mag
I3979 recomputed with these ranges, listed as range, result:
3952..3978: 7.35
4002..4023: 13.3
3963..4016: 10.6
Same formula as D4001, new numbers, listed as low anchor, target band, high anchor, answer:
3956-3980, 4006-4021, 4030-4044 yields -0.164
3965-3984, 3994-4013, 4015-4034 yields -0.198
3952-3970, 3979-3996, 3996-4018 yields -0.156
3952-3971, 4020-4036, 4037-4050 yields -0.089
